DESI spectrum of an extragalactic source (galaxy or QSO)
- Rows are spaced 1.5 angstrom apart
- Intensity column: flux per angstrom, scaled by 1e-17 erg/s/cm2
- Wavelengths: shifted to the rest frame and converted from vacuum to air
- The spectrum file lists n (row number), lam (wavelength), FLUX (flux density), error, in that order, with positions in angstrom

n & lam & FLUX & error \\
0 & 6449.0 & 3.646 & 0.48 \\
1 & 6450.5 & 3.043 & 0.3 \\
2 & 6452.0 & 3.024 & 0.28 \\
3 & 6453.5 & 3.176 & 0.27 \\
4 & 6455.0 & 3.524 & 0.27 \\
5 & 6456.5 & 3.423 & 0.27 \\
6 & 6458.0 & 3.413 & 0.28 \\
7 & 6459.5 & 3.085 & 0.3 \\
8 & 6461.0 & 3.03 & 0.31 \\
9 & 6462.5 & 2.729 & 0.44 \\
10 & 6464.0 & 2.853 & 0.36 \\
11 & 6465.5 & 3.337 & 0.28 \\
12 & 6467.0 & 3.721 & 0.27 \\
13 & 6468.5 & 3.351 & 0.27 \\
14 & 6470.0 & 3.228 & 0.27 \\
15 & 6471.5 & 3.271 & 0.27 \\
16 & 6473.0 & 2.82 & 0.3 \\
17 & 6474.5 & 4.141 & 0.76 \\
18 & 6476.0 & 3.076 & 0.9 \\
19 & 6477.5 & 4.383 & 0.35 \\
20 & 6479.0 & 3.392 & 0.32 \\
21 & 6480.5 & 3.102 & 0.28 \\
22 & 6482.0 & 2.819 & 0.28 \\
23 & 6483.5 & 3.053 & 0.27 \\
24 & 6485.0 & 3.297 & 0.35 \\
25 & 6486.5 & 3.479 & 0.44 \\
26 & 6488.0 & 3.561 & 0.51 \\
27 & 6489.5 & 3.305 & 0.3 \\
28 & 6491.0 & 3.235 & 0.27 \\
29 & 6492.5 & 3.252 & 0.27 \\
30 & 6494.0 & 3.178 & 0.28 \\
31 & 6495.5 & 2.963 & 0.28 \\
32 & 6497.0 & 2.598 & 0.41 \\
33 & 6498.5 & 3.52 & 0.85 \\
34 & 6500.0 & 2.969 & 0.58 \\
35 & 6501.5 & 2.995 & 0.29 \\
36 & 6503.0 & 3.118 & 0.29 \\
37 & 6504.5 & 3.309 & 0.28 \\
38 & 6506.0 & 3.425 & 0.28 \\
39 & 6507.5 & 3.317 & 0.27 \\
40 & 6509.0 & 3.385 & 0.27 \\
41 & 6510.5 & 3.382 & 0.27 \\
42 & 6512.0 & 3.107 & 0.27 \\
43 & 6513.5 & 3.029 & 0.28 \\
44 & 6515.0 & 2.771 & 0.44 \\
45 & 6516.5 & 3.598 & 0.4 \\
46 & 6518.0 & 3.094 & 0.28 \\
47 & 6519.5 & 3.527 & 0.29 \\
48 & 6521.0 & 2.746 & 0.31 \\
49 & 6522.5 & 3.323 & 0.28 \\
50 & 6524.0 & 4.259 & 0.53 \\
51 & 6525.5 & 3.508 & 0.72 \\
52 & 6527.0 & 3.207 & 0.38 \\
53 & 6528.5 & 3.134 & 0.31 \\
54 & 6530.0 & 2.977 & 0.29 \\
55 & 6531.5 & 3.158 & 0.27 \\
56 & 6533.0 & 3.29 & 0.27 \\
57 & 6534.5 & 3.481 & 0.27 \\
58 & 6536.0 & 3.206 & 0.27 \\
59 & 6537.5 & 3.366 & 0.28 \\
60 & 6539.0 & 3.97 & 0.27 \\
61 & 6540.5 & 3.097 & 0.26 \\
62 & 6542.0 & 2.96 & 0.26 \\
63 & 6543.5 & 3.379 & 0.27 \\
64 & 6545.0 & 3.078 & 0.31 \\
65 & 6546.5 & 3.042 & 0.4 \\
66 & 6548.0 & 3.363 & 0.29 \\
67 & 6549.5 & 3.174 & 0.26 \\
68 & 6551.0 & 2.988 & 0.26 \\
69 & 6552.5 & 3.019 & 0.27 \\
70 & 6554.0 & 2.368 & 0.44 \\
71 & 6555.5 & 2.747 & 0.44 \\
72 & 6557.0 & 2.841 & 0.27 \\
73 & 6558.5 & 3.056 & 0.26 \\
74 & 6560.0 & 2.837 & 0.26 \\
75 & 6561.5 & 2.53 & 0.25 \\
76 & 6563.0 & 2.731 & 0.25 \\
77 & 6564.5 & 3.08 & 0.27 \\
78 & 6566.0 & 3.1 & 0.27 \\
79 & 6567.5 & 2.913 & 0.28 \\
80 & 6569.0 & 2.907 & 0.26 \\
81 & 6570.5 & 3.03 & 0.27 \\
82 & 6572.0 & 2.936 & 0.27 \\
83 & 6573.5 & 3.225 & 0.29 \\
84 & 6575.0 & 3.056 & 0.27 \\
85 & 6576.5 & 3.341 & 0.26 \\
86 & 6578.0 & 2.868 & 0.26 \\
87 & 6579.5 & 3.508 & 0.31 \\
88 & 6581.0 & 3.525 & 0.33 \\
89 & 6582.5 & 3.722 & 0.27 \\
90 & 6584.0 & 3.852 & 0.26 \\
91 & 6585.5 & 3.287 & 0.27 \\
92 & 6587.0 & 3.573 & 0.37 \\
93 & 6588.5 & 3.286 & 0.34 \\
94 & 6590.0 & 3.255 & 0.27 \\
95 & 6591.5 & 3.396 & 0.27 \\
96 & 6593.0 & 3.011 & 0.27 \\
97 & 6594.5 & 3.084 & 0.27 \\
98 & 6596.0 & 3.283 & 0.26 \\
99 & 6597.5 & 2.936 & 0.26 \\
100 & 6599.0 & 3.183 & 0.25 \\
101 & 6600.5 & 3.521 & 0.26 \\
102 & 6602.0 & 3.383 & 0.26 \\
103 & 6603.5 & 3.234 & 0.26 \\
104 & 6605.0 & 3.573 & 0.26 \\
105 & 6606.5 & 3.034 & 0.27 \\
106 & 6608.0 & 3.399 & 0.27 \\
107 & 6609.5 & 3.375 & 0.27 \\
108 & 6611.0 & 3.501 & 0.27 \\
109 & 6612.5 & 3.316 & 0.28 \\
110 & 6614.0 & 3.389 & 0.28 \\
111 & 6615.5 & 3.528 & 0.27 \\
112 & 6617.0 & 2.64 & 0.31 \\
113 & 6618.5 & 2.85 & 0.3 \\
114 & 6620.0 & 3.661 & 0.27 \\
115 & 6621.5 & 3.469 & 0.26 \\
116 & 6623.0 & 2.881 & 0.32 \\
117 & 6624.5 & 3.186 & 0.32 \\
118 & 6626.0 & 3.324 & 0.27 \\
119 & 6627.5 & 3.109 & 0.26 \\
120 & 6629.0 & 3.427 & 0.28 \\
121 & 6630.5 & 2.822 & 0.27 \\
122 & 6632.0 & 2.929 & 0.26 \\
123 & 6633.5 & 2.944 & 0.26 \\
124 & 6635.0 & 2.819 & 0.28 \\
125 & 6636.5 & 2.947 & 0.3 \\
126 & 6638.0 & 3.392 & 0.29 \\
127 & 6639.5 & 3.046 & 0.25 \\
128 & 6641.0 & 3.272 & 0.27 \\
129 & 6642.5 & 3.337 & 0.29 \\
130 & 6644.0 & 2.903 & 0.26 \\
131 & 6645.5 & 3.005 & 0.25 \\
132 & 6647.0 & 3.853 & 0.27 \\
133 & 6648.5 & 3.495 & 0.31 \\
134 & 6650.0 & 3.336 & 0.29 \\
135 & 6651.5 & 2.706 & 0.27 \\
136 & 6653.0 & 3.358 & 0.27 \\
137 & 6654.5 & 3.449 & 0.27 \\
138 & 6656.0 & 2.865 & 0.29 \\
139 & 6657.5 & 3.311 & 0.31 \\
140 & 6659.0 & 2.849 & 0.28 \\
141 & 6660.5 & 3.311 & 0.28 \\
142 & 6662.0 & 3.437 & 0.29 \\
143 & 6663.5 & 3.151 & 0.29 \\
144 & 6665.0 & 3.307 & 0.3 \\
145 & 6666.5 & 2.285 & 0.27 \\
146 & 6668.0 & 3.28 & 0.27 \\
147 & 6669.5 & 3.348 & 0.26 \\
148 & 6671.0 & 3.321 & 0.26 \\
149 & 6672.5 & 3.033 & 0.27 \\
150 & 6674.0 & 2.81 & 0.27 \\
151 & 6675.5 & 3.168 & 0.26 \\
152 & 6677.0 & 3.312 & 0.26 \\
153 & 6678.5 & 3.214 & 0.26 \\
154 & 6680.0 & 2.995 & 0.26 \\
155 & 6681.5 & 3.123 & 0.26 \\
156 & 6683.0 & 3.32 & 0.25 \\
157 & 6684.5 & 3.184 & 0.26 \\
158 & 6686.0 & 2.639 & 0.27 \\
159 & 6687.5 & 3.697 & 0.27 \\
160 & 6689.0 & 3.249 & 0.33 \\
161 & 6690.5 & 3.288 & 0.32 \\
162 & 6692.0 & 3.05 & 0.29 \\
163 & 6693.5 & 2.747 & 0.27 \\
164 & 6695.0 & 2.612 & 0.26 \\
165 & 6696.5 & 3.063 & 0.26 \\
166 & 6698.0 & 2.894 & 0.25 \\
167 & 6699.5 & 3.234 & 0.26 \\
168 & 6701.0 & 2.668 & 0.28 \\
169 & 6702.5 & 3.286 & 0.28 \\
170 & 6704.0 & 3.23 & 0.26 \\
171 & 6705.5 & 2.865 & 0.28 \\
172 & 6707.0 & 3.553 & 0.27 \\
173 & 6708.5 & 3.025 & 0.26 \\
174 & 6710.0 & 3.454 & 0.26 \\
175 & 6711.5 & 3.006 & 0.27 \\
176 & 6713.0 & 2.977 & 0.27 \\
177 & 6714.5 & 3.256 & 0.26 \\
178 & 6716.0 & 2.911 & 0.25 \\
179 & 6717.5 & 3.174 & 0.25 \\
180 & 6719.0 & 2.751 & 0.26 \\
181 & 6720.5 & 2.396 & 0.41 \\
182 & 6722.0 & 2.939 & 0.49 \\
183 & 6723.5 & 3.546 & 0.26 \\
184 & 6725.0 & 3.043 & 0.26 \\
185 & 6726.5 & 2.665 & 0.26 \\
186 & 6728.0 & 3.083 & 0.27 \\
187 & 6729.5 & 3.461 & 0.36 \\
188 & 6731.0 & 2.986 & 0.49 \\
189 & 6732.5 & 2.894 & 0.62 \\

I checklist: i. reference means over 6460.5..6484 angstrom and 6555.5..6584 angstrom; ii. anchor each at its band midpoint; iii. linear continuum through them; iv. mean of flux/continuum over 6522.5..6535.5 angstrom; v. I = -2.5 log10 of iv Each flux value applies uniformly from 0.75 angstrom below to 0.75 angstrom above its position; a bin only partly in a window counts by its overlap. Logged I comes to -0.07 mag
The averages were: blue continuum 3.27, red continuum 3.08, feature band 3.37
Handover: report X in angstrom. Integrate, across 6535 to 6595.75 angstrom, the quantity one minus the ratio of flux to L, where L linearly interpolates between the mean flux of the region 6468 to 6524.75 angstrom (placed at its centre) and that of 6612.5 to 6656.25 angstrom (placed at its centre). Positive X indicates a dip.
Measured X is 1.5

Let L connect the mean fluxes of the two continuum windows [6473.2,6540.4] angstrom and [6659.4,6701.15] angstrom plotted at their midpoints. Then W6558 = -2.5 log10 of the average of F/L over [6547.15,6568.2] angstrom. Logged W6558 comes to 0.11 mag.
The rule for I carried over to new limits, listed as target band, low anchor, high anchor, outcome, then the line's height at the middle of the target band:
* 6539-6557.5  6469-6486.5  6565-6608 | 0.08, 3.28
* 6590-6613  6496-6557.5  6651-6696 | -0.04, 3.15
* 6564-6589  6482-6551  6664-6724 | -0.02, 3.19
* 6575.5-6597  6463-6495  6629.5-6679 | -0.05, 3.21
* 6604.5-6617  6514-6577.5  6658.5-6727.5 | -0.08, 3.11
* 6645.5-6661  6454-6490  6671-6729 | -0.04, 3.12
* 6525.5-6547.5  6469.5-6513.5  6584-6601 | 0.01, 3.27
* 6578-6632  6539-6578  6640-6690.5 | -0.07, 3.08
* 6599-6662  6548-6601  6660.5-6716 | -0.03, 3.12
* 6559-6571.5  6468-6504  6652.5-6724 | 0.11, 3.19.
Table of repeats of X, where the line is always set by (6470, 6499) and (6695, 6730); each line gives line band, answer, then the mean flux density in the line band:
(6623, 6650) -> -0.3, 3.16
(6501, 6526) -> -0.3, 3.29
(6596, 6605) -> -0.3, 3.28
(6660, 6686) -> -0.4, 3.14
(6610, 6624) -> -0.4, 3.25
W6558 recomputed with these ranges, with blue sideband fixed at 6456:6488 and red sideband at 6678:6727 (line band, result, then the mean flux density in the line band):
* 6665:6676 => 0.02 mag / 3.05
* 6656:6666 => -0.03 mag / 3.18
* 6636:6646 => 0.00 mag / 3.14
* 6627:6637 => 0.05 mag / 3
